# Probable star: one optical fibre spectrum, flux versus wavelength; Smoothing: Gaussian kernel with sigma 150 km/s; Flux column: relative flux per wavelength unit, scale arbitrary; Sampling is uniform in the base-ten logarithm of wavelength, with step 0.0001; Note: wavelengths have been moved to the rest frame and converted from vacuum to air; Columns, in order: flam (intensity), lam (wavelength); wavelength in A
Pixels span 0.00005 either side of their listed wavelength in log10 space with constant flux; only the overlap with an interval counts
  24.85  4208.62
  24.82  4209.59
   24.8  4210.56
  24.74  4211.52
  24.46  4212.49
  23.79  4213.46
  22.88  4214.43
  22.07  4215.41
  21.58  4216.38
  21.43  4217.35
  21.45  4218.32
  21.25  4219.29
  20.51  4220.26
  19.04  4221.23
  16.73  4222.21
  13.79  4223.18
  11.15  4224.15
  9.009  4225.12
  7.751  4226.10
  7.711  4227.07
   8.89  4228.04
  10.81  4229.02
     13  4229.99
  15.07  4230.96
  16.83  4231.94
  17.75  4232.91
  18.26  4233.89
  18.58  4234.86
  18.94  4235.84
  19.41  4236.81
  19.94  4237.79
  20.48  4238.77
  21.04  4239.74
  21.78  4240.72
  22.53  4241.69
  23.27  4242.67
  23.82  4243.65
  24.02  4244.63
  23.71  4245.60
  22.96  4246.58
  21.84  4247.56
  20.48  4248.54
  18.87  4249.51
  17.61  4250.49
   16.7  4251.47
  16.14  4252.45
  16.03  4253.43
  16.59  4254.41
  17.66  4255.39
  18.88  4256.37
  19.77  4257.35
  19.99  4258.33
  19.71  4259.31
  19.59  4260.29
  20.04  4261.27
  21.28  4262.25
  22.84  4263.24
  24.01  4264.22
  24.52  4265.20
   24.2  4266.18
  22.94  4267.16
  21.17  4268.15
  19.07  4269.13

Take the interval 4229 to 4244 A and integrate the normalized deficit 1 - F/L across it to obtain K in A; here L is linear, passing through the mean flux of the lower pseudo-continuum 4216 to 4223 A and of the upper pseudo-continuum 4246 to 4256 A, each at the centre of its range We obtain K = 0.1 A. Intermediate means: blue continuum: 20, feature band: 19.1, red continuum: 18.5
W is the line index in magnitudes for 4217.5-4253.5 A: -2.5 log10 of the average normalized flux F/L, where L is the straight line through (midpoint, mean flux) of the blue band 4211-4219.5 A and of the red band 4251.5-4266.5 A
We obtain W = 0.19 mag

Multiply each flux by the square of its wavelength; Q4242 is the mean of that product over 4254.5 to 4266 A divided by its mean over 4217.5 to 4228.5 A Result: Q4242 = 1.5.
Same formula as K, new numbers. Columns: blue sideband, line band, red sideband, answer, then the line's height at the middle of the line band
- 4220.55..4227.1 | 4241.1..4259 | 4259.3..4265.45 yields -1.3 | 18.9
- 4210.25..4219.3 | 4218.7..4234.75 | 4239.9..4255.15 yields 5.6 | 22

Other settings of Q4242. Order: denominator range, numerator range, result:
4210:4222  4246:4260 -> 0.86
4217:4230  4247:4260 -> 1.30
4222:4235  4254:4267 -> 1.62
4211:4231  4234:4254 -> 1.21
